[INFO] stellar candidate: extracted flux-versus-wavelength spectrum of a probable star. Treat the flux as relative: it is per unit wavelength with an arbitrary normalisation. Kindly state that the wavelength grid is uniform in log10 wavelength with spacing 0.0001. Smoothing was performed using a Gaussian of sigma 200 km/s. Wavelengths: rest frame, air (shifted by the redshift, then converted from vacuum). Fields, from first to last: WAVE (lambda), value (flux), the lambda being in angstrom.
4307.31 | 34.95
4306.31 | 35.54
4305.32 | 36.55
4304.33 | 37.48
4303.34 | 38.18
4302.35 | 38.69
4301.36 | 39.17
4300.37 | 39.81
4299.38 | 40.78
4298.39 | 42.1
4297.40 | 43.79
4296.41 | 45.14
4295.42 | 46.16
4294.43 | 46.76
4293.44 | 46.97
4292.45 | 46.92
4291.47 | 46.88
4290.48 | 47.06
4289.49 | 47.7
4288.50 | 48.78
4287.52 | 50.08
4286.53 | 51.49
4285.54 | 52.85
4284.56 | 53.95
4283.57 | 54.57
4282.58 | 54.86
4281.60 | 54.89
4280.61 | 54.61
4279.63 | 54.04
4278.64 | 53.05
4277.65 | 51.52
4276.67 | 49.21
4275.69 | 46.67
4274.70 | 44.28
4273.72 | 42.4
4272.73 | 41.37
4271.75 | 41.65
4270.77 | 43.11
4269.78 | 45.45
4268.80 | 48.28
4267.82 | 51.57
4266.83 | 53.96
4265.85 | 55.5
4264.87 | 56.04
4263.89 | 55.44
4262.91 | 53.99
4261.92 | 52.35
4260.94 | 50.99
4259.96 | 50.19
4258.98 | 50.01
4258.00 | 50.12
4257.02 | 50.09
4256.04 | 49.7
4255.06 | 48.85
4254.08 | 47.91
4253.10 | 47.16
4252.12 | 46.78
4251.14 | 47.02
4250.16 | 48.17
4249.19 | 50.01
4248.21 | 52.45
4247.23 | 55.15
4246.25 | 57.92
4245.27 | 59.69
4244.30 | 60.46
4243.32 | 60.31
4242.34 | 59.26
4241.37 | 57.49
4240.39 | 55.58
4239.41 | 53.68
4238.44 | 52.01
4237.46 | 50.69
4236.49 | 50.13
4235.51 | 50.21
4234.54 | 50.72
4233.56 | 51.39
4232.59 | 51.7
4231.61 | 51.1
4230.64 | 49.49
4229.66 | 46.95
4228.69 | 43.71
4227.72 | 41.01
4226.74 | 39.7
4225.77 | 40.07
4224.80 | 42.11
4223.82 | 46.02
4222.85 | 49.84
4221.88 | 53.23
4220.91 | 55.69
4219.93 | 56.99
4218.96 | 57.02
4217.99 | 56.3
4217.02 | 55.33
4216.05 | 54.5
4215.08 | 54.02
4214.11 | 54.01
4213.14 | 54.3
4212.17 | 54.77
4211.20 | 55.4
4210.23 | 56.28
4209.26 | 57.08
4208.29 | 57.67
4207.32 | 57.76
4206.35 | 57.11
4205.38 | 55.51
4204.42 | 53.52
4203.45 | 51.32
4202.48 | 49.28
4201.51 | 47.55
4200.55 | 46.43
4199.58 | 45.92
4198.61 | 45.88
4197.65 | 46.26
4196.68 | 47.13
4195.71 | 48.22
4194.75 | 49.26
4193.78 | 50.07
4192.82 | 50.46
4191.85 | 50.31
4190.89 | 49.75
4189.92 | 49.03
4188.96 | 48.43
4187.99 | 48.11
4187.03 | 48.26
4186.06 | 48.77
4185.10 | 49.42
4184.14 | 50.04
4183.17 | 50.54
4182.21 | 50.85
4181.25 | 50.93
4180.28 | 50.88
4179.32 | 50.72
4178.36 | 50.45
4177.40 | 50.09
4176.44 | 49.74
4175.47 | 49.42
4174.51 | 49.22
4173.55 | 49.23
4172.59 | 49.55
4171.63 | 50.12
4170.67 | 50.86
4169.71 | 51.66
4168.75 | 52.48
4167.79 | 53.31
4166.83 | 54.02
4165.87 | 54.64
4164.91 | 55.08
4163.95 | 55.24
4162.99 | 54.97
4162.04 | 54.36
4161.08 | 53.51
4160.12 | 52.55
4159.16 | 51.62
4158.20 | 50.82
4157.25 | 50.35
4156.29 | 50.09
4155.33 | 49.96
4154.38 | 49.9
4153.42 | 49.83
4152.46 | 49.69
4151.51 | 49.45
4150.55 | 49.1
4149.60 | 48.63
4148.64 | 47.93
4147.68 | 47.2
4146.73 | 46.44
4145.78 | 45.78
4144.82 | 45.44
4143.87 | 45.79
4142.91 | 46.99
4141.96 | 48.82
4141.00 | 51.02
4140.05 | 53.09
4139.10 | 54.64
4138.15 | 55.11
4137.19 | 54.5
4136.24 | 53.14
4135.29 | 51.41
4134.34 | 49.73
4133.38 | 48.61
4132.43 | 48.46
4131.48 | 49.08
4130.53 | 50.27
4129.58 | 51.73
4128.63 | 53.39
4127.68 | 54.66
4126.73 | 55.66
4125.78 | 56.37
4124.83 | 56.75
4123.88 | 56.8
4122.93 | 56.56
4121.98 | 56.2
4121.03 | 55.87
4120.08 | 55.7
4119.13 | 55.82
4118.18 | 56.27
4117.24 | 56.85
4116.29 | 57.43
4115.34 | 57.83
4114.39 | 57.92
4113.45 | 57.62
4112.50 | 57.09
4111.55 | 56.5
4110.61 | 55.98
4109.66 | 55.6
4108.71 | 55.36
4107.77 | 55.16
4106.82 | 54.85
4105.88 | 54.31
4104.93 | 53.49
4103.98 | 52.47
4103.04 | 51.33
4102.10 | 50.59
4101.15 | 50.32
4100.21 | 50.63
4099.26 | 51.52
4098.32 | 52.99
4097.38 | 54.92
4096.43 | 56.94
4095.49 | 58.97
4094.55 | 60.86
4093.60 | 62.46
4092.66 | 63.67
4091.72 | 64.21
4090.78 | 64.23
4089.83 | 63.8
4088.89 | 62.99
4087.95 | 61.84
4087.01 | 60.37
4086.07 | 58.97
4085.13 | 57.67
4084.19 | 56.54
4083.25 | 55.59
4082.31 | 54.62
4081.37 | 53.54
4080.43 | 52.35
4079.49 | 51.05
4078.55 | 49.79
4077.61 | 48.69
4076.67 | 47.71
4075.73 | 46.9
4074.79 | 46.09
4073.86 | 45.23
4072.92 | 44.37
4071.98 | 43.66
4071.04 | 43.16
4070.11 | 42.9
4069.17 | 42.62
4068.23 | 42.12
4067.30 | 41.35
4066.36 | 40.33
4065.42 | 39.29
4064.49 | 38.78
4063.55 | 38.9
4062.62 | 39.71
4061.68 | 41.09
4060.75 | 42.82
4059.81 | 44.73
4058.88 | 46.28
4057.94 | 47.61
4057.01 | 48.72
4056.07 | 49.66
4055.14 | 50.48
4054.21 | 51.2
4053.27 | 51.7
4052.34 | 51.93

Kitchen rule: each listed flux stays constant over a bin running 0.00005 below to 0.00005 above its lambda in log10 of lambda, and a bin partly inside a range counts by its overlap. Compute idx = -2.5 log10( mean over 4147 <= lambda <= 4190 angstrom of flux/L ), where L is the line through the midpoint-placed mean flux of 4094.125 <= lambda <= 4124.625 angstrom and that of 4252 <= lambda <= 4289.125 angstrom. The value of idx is 0.06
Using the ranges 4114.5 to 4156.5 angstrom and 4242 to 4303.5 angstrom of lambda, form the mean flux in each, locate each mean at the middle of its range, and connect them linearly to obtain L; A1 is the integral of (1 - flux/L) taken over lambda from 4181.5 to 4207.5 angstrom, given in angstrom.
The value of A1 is 0.58 angstrom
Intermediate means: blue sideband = 52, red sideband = 49.5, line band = 49.8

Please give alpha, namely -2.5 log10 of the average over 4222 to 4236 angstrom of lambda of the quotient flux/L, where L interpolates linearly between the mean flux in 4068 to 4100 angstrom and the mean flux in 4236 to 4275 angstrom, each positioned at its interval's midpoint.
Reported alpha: 0.10 mag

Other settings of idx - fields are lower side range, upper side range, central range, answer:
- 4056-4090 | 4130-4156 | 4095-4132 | -0.12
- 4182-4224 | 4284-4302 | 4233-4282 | -0.06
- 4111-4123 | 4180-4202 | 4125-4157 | 0.08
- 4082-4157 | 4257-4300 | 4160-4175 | 0.00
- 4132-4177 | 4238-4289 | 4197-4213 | -0.03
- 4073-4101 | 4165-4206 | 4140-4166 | 0.03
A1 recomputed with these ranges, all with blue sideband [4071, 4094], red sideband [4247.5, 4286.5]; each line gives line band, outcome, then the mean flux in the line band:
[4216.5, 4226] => -0.1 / 51.6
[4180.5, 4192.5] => 0.6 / 49.5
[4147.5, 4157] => 0.7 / 49.2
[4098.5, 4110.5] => 0.2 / 53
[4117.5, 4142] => 0.0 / 53.6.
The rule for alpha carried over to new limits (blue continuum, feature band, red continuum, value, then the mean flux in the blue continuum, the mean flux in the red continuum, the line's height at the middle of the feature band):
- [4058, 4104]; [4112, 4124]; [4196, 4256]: -0.115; 50.8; 51.6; 51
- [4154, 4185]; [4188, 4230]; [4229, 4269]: 0.024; 51.5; 52.2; 51.8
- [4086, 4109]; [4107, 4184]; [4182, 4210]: 0.032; 57.1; 50.4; 53.8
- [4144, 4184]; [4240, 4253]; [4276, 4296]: -0.079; 50.6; 50.6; 50.6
